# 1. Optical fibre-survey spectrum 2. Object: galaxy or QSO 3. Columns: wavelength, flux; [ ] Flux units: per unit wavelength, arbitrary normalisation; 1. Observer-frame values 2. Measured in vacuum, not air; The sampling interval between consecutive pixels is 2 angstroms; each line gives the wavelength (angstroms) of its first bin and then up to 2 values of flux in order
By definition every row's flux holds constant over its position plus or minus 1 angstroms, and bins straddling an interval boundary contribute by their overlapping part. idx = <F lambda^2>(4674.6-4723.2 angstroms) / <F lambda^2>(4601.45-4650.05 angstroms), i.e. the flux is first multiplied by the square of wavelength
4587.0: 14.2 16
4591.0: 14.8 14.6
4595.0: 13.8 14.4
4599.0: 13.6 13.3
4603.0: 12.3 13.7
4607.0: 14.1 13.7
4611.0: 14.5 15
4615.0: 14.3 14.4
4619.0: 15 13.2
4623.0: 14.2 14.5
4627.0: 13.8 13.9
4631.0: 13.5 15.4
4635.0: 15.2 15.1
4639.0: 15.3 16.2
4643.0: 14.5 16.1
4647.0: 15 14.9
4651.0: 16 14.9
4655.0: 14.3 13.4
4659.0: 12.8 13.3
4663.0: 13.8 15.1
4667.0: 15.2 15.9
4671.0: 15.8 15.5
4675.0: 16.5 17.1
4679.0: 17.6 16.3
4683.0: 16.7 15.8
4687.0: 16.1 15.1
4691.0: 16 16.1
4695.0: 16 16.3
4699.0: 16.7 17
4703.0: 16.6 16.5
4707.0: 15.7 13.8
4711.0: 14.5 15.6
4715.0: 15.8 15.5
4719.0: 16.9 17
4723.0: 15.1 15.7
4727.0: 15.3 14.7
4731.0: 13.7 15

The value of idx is 1.15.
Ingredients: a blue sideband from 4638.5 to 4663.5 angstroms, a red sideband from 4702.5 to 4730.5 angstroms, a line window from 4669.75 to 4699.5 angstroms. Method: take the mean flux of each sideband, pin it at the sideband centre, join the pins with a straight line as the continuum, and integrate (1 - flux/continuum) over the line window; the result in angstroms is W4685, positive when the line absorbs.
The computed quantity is -2.2 angstroms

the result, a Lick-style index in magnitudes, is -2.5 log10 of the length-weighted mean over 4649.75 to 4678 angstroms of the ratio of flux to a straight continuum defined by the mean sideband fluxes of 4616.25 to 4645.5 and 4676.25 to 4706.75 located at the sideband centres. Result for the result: 0.04 mag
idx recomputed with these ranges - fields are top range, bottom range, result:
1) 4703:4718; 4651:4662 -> 1.13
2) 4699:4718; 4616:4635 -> 1.14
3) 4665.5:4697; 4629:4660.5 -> 1.11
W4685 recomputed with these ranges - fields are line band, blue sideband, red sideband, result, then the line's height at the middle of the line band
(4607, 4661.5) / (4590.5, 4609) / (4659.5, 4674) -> -0.70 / 14.4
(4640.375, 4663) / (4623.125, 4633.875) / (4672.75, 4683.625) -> 1.08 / 15.4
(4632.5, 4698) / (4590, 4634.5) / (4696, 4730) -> -1.89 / 15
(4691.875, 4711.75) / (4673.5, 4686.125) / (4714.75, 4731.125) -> 0.20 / 16.1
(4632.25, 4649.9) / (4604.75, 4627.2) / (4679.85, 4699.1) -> -0.52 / 14.9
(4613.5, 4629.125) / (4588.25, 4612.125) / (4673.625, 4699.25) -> 0.43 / 14.6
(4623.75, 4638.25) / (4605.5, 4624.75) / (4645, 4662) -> -0.17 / 14.3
